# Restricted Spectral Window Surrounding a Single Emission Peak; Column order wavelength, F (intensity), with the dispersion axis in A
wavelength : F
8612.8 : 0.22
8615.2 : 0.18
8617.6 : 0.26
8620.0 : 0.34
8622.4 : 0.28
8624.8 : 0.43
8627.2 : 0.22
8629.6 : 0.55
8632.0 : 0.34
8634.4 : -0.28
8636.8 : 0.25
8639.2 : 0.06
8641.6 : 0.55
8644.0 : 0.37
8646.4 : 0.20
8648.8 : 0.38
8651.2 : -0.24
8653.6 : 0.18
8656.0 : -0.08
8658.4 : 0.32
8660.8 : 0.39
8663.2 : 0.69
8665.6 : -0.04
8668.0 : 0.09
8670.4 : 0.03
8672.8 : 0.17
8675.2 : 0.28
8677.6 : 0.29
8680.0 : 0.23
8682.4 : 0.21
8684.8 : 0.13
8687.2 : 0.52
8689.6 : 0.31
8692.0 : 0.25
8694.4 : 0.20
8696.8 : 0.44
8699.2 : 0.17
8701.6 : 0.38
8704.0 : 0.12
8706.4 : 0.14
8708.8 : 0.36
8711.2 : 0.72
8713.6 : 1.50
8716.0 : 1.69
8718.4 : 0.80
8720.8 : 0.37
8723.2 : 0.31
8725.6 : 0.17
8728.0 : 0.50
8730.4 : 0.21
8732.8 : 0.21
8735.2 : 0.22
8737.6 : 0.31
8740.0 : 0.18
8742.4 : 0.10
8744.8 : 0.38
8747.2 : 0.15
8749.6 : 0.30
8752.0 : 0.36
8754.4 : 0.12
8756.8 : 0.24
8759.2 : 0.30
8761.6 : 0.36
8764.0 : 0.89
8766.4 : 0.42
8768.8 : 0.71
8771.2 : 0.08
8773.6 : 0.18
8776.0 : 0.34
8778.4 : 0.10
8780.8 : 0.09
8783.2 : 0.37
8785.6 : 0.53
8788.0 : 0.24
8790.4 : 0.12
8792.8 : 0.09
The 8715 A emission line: H-gamma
